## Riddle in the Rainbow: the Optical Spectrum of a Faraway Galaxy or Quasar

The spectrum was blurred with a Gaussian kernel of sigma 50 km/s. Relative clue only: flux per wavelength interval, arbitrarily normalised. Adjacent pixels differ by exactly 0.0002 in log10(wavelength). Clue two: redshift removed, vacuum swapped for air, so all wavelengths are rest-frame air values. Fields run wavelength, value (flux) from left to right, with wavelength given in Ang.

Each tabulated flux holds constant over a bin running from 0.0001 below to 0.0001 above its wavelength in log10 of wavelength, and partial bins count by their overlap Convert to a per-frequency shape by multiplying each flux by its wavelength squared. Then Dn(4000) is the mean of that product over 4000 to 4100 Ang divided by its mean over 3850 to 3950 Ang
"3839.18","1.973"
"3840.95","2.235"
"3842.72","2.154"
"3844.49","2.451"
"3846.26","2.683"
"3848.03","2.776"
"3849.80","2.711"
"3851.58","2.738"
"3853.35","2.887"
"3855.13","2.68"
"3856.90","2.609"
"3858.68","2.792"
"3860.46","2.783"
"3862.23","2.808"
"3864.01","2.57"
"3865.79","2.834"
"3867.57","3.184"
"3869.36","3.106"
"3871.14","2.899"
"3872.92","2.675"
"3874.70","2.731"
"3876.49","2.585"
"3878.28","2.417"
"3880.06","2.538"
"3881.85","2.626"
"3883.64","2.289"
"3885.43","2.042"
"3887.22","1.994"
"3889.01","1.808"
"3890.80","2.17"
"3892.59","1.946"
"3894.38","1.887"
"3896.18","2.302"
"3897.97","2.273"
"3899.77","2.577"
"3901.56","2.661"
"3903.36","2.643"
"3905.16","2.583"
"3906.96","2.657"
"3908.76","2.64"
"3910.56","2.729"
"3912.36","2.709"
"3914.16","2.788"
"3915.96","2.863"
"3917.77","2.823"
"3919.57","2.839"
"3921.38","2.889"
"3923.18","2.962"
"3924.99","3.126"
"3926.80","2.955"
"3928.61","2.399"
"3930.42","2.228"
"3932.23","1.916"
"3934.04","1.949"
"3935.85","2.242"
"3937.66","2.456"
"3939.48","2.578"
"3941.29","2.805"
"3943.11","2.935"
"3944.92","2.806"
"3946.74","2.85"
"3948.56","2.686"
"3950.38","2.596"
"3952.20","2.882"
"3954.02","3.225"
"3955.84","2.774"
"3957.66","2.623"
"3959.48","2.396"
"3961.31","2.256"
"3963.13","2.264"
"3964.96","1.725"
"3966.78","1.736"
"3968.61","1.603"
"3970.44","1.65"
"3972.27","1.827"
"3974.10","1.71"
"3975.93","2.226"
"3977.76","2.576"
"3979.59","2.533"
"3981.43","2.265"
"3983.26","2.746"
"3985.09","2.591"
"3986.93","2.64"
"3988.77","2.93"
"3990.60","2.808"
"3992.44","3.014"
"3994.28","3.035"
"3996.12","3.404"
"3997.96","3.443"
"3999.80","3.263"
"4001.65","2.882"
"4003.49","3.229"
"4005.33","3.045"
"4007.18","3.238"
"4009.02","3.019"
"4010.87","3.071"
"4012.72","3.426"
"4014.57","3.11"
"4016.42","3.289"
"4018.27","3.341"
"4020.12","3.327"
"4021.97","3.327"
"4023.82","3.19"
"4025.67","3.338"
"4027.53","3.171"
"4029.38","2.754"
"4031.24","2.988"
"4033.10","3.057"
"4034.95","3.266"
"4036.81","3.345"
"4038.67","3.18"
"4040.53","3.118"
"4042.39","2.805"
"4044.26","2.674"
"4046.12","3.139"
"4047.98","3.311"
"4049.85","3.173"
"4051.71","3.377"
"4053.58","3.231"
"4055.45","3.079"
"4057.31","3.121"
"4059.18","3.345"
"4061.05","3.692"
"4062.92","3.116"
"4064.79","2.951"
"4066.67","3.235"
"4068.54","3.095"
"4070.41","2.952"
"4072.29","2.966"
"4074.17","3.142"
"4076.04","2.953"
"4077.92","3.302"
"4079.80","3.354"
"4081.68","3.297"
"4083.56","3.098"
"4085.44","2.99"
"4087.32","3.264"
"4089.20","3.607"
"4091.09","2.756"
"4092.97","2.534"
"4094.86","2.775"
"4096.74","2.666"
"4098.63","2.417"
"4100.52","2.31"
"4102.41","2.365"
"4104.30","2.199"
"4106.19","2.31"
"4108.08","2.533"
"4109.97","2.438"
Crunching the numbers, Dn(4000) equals 1.3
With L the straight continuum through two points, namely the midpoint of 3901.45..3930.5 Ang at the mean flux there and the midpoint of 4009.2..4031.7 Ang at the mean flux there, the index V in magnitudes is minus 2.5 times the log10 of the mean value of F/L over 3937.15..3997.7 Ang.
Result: 0.17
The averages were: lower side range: 2.75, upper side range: 3.19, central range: 2.53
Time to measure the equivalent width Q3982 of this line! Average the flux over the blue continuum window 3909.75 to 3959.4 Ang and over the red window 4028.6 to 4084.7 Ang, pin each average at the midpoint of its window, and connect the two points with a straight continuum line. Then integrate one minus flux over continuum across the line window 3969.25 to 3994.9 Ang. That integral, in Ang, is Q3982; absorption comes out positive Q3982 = 3.7 Ang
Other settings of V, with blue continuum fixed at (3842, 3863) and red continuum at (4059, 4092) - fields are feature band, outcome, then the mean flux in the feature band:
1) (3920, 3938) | 0.130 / 2.52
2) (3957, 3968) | 0.337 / 2.14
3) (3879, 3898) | 0.260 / 2.17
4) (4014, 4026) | -0.080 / 3.28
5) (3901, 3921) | 0.031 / 2.73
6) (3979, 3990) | 0.133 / 2.63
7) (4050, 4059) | -0.031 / 3.21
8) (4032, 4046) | 0.007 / 3.07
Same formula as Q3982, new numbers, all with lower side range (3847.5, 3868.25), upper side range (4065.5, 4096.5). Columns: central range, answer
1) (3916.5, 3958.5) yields 3.0 Ang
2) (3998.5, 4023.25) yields -1.8 Ang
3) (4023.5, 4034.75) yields -0.3 Ang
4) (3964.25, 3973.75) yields 4.0 Ang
